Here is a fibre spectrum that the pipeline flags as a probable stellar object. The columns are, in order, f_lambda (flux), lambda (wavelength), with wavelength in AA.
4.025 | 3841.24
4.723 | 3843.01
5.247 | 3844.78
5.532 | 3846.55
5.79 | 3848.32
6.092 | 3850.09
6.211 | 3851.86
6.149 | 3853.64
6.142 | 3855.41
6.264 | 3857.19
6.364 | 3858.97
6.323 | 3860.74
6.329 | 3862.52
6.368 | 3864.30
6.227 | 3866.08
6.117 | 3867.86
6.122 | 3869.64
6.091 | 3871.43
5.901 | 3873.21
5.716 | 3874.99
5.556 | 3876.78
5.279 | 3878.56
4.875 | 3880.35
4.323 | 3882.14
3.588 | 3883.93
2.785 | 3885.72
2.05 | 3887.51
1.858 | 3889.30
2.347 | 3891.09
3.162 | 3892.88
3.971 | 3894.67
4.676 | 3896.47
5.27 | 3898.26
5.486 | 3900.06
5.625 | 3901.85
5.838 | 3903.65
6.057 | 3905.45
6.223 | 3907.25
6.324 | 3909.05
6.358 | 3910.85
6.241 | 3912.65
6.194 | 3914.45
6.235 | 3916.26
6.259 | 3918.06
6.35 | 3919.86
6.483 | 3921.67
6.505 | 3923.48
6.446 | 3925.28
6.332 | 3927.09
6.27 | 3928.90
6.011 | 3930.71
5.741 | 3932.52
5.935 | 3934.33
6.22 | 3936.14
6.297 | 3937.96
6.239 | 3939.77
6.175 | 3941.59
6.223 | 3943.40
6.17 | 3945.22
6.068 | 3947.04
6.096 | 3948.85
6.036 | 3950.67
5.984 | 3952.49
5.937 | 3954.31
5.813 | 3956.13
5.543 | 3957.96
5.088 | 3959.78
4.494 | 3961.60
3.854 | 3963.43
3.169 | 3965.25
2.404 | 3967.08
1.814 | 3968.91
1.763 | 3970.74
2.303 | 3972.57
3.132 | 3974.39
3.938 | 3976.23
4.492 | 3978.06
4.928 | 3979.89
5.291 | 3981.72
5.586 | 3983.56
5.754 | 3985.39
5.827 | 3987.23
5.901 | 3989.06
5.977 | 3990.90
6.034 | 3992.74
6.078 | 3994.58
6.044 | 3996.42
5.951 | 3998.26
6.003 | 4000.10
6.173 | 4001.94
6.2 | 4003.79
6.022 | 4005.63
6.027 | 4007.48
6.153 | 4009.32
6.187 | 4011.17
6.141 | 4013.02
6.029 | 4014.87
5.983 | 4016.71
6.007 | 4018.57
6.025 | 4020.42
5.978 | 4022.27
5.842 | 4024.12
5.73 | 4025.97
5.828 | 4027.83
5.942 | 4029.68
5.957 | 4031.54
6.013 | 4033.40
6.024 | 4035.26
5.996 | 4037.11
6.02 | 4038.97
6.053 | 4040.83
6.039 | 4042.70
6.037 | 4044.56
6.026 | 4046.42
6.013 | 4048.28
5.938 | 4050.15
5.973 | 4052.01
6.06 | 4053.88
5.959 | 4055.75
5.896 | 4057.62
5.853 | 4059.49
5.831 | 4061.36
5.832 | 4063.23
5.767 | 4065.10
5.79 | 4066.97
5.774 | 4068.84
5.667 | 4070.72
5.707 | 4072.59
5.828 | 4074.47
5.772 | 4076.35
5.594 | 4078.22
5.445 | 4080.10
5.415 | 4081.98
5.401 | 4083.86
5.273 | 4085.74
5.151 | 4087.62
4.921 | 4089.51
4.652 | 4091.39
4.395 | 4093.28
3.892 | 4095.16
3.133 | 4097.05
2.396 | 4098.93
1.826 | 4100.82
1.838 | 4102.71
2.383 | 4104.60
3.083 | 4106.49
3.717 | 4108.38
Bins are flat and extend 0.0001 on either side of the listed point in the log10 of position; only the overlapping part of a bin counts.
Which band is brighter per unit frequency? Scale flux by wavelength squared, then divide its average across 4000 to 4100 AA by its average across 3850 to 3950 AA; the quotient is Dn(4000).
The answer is 1.08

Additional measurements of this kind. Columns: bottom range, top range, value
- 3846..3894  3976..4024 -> 1.21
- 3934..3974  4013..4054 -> 1.26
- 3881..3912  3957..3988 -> 0.94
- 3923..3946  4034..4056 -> 1.03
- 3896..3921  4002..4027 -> 1.07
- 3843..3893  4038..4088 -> 1.23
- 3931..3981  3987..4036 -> 1.26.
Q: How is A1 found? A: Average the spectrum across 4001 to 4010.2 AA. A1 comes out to 6.12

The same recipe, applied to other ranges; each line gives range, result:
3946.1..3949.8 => 6.09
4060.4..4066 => 5.81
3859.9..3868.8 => 6.27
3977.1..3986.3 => 5.21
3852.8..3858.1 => 6.18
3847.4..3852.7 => 6.04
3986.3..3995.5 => 5.96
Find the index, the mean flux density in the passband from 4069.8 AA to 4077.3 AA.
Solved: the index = 5.75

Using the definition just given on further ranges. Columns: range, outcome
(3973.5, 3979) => 3.86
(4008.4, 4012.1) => 6.17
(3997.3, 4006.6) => 6.07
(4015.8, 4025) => 5.96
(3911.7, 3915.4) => 6.21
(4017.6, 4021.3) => 6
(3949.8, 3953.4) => 6.01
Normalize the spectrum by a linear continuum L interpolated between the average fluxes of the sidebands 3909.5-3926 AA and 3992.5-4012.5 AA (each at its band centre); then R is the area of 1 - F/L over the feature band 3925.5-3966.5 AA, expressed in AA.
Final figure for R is 3.7 AA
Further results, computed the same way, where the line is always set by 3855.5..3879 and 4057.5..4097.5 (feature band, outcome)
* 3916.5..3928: -1.0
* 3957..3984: 8.9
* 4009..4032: -1.9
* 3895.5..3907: 0.8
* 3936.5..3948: -0.8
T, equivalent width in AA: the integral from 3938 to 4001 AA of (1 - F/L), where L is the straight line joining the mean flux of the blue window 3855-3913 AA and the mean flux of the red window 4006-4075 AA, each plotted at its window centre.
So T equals 5.9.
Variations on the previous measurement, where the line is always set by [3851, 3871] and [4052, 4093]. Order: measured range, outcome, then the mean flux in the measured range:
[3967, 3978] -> 5.9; 2.72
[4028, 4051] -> -1.3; 6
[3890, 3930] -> 2.8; 5.65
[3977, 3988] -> 1.1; 5.29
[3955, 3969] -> 4.1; 4.18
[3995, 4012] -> -0.8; 6.08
